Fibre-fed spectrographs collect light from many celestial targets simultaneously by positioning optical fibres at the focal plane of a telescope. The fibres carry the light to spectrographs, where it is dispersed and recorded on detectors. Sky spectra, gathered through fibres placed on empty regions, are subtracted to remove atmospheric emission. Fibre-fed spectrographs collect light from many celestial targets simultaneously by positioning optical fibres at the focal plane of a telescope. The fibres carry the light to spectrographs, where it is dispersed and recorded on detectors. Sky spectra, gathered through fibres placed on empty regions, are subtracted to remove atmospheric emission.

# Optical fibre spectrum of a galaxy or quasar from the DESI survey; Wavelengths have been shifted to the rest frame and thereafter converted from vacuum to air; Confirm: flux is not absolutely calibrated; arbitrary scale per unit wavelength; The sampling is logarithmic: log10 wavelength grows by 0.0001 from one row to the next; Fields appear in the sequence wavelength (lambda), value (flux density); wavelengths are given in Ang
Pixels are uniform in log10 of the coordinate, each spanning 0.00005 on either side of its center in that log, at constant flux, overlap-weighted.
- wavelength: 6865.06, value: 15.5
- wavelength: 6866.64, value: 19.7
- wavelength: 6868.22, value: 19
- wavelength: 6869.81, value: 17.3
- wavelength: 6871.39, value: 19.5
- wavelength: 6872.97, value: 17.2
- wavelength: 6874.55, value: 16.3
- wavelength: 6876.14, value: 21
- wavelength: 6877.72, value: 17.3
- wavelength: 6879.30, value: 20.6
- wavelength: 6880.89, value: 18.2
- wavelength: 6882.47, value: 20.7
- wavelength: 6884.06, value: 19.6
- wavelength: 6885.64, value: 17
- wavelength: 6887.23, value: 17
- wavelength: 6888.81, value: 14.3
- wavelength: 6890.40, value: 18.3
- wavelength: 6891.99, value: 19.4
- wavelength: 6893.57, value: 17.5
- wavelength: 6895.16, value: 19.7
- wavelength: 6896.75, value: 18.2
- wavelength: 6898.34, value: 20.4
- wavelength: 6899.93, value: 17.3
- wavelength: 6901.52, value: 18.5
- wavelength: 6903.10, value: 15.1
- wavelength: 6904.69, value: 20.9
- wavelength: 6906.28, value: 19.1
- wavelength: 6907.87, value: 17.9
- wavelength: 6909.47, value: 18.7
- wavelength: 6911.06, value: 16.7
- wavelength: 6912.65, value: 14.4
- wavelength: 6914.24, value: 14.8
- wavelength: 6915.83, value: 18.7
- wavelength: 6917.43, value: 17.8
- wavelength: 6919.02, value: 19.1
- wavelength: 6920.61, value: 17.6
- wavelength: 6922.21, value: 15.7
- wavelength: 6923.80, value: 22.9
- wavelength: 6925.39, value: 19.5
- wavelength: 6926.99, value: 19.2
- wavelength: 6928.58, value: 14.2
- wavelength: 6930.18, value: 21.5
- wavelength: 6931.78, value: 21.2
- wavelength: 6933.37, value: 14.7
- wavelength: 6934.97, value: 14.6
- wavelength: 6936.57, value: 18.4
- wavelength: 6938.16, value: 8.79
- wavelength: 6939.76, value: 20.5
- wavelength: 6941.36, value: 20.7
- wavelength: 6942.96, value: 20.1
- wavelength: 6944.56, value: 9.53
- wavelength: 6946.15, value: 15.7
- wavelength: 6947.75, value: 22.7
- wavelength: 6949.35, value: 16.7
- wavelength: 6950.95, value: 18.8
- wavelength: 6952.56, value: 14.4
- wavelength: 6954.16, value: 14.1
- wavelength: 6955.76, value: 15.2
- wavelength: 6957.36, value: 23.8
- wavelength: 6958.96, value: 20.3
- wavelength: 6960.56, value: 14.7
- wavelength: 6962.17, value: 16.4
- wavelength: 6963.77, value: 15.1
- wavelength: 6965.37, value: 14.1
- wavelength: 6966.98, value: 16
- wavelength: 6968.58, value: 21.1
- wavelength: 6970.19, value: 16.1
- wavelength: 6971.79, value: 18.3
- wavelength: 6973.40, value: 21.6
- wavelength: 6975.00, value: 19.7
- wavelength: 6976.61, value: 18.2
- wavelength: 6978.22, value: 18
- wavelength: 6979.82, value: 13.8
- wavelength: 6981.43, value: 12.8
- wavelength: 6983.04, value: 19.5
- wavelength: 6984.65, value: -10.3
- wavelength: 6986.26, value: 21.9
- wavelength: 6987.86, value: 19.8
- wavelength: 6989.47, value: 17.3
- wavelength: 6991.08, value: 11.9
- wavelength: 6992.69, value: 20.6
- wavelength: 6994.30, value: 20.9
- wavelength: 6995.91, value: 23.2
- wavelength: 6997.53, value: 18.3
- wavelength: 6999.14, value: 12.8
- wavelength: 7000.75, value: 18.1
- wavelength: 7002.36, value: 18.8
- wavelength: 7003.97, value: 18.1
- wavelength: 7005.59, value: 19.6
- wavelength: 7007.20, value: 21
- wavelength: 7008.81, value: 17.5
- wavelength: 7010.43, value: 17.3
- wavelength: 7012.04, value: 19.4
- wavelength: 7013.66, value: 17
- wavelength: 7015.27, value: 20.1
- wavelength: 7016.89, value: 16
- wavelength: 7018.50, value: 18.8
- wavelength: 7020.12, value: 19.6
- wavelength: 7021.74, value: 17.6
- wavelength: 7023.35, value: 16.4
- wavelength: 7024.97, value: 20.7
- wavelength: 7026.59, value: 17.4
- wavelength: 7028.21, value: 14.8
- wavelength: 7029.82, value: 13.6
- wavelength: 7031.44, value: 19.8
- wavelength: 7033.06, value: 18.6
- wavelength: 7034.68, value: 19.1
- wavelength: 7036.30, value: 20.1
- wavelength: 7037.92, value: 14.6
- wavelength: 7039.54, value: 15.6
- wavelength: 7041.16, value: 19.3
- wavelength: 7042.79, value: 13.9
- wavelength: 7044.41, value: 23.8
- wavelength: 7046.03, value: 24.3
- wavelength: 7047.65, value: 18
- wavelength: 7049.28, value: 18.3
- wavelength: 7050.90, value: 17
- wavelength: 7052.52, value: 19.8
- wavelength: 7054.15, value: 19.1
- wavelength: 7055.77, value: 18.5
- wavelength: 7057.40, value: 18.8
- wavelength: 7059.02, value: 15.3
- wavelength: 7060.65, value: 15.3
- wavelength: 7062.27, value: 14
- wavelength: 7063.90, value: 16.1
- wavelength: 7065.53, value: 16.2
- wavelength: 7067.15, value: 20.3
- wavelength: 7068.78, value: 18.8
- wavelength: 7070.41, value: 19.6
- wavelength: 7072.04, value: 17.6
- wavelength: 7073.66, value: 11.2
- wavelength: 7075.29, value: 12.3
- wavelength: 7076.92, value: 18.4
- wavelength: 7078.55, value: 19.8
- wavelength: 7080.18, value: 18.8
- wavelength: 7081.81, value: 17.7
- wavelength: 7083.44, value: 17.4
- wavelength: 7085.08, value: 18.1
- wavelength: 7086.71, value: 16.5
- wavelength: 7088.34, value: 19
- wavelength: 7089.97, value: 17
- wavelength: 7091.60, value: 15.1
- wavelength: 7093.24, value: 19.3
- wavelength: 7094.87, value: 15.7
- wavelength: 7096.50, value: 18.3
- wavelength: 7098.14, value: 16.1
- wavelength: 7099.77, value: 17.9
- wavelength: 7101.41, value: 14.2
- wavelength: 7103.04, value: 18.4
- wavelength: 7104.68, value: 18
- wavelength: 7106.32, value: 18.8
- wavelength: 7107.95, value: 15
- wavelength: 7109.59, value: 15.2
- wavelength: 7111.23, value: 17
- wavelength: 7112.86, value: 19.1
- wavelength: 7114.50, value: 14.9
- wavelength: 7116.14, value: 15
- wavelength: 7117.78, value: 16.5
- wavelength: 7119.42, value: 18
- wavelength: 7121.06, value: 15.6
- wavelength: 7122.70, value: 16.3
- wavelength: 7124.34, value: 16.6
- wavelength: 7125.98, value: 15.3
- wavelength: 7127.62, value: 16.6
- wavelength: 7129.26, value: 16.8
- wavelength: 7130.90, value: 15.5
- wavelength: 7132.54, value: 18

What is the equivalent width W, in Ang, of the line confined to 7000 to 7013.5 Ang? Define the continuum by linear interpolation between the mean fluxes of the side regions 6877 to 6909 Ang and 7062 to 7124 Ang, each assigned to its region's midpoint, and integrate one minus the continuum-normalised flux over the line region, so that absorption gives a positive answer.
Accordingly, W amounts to -0.84 Ang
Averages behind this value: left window 18.4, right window 16.9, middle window 18.6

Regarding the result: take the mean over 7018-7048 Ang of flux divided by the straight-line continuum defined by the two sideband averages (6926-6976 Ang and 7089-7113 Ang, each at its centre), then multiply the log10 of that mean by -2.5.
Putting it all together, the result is -0.07 mag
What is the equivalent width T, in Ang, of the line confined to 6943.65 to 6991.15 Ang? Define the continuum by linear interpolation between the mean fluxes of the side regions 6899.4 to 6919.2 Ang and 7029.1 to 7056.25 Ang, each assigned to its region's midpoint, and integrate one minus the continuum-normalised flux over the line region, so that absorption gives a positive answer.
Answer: 4.3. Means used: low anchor 17.6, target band 16.3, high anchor 18.4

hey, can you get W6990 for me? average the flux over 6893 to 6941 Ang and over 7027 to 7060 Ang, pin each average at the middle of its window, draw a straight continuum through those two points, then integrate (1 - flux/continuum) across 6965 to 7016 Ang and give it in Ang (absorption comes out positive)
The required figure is 1.9 Ang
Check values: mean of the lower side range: 17.8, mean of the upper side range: 18.1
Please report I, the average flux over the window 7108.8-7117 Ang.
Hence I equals 16.2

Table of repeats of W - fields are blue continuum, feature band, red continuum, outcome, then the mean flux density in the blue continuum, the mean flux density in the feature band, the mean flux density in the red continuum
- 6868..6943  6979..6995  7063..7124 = 2.54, 18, 14.8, 17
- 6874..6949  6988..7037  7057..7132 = -2.44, 17.9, 18.2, 16.8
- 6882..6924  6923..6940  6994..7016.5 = 0.43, 18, 17.7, 18.6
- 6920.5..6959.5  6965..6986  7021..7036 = 2.54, 17.6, 15.5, 17.6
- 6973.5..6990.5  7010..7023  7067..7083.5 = -1.73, 15.3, 18.2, 17.3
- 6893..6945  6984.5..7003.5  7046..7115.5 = 0.51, 17.7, 17.1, 17.3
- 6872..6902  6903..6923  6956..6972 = 0.61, 18.3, 17.5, 17.5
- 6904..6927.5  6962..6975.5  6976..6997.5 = -0.86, 18.2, 17.6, 16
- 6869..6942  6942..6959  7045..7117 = 0.50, 18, 17.3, 17.3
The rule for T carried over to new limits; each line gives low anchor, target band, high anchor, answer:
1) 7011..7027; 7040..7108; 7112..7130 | -1.04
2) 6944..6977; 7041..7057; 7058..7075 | -2.59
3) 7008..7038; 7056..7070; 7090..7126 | 0.26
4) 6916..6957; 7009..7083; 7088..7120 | -2.90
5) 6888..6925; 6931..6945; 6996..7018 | 1.06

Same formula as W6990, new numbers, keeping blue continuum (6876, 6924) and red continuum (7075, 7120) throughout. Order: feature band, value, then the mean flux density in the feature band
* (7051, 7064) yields 0.11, 17.2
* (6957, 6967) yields 0.45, 17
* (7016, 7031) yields 0.16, 17.3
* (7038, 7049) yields -0.91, 18.8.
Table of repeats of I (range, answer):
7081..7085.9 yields 17.7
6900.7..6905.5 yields 18.2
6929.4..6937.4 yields 18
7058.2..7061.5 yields 15.3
